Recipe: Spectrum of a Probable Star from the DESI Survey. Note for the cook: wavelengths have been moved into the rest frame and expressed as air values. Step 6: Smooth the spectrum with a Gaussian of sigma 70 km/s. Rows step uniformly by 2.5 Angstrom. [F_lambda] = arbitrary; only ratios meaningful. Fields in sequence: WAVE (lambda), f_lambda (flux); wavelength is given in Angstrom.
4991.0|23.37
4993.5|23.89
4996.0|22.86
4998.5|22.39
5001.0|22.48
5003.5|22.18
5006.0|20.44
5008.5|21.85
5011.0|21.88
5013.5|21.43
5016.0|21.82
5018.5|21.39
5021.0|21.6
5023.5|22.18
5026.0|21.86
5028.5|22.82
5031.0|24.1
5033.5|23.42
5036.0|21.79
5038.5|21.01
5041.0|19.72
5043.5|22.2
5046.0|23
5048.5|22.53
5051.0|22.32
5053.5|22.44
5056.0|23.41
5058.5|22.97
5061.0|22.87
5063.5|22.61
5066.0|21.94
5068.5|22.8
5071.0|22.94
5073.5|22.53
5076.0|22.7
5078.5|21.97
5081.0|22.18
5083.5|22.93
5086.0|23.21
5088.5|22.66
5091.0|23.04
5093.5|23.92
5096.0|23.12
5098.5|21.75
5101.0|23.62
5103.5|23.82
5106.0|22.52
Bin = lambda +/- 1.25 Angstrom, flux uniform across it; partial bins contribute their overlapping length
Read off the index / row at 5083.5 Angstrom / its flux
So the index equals 22.93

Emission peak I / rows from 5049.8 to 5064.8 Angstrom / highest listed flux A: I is 23.41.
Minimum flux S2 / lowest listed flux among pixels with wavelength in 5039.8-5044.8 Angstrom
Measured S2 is 19.72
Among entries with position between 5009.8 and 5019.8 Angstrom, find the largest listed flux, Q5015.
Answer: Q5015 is 21.88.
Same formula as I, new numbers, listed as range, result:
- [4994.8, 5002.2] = 22.86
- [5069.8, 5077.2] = 22.94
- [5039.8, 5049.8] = 23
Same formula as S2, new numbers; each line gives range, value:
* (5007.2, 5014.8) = 21.43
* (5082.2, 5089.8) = 22.66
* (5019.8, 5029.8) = 21.6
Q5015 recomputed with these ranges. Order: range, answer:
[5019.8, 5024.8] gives 22.18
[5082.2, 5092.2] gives 23.21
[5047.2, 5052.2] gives 22.53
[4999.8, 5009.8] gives 22.48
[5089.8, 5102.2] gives 23.92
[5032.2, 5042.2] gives 23.42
